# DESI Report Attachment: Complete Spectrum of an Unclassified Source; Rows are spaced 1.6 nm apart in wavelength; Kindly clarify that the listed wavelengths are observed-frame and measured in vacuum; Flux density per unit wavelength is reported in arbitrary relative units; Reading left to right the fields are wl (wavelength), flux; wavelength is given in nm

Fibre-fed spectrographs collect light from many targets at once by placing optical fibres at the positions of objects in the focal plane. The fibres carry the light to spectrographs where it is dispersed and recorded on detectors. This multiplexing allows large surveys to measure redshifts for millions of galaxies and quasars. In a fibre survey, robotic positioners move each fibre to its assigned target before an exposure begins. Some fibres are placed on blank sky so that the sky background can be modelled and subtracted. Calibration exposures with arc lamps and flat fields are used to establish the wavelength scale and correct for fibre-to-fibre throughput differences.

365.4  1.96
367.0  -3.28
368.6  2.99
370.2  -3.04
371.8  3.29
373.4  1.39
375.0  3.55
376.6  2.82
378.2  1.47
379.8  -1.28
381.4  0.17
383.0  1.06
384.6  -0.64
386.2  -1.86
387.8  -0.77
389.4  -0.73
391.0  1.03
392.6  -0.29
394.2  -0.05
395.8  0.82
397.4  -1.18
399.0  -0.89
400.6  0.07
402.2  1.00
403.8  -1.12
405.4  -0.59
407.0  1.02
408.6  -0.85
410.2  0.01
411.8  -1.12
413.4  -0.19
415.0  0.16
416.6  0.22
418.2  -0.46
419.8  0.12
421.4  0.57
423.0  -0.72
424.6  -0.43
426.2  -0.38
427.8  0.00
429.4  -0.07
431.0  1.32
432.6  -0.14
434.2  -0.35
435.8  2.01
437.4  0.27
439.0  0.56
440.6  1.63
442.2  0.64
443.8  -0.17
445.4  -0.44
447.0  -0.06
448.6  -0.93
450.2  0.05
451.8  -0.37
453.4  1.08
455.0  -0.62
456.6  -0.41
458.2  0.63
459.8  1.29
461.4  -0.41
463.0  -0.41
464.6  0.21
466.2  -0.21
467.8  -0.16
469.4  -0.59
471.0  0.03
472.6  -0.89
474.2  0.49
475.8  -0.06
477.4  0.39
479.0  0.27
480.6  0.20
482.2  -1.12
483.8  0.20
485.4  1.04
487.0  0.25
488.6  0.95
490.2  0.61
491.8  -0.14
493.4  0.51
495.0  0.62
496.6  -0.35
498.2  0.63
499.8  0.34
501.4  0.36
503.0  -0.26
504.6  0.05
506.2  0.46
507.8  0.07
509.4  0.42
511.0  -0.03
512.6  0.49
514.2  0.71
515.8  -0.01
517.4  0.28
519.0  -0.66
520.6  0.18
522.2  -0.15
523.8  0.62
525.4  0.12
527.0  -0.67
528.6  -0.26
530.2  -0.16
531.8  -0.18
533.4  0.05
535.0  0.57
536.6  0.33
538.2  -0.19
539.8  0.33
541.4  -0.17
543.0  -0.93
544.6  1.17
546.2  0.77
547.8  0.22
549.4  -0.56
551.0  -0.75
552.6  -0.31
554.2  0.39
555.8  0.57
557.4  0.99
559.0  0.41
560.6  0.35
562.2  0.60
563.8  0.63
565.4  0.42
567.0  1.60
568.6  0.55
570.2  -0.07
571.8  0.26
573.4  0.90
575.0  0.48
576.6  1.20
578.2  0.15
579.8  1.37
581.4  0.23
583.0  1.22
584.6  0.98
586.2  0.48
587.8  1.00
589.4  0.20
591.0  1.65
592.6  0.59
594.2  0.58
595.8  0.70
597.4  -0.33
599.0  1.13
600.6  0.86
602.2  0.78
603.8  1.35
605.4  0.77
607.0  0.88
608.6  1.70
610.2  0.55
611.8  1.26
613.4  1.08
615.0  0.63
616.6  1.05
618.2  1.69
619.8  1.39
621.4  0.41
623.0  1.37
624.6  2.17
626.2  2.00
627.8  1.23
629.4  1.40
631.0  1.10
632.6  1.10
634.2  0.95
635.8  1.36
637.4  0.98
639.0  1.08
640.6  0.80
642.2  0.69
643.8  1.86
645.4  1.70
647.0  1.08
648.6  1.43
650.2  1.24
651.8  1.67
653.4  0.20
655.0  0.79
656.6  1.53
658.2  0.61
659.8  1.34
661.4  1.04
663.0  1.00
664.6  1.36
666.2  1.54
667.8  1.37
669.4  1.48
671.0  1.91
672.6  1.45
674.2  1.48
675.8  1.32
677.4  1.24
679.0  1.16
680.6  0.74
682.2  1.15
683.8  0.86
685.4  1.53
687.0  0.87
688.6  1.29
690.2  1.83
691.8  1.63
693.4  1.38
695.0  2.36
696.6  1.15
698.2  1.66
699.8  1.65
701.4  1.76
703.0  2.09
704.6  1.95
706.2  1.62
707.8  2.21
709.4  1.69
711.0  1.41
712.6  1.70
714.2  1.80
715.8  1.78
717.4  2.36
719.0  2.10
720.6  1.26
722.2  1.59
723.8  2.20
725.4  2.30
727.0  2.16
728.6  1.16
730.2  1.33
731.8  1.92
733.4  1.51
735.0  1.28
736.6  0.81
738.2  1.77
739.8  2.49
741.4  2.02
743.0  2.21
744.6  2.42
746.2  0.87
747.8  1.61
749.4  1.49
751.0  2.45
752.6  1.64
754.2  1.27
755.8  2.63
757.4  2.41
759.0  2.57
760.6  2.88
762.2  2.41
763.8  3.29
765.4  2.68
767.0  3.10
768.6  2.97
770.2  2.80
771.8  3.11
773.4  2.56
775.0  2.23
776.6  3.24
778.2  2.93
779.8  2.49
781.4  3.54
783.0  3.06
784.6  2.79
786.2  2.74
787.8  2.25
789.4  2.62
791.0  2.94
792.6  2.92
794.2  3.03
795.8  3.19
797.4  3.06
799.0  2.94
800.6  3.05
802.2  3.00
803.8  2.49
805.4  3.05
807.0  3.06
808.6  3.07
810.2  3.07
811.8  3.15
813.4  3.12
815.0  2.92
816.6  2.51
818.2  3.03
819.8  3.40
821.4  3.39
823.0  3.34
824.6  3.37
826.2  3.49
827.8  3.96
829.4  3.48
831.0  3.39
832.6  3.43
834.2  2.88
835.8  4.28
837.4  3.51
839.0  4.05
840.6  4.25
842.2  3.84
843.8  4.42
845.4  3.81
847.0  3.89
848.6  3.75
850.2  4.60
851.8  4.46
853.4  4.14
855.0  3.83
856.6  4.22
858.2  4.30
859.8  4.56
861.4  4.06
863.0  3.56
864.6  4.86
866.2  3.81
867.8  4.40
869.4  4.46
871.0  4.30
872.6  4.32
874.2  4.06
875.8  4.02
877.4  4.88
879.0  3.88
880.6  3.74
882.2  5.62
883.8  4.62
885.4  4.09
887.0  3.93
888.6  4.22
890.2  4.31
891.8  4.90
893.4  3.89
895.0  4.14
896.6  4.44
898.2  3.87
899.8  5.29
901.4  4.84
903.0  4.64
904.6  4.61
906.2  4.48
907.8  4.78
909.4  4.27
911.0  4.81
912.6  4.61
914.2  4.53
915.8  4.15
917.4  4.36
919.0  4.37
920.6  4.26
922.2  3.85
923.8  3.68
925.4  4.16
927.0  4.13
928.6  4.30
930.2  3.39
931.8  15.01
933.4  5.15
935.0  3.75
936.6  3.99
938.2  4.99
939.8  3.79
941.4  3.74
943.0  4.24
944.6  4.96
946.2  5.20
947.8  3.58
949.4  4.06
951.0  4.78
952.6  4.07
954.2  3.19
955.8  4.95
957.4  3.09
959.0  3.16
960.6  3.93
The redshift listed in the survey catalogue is 0.898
